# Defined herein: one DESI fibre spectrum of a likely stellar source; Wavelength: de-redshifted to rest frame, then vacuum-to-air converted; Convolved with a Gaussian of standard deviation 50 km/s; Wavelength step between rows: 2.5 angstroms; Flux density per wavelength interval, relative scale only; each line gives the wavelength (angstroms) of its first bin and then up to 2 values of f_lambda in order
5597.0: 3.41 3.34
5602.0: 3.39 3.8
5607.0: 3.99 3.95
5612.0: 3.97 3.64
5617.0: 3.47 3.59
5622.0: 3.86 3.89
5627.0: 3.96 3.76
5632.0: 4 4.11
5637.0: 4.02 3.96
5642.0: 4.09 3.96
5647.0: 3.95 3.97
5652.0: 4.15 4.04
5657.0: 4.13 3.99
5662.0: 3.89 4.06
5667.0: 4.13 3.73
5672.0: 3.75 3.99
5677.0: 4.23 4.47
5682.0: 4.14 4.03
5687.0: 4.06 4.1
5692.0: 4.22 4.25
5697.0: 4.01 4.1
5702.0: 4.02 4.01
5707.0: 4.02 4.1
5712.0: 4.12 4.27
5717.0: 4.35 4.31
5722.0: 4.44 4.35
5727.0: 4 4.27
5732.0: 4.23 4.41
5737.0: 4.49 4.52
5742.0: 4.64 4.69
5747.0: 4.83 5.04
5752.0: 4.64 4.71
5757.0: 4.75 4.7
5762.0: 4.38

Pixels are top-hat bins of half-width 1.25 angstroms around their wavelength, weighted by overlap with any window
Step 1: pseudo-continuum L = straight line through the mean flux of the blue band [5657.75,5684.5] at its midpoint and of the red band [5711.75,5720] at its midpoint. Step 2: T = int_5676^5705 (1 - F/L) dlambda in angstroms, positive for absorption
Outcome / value 0.0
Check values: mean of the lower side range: 4.04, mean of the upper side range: 4.28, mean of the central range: 4.14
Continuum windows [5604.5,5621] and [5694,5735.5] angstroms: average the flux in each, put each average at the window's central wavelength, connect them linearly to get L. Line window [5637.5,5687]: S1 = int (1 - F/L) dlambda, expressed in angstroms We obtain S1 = -0.8 angstroms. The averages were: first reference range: 3.77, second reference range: 4.19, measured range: 4.04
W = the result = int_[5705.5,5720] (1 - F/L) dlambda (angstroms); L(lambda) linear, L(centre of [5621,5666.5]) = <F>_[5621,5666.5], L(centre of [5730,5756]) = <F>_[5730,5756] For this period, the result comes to 0.8 angstroms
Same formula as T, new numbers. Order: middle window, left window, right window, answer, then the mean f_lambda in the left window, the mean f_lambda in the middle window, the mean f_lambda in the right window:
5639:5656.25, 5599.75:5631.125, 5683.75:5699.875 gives -0.5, 3.76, 4.02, 4.11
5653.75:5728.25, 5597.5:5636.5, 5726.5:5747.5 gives 1.5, 3.78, 4.11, 4.46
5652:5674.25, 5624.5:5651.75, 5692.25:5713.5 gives 0.2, 3.98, 3.98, 4.09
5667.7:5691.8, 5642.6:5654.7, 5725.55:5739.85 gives 0.4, 4.02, 4.06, 4.31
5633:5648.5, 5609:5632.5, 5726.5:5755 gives -0.4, 3.8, 4.01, 4.55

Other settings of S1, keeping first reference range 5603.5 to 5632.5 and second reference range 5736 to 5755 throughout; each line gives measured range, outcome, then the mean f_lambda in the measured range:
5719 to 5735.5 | 1.0 angstroms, 4.28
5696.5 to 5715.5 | 1.5 angstroms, 4.08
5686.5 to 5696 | 0.4 angstroms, 4.16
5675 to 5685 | 0.1 angstroms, 4.21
